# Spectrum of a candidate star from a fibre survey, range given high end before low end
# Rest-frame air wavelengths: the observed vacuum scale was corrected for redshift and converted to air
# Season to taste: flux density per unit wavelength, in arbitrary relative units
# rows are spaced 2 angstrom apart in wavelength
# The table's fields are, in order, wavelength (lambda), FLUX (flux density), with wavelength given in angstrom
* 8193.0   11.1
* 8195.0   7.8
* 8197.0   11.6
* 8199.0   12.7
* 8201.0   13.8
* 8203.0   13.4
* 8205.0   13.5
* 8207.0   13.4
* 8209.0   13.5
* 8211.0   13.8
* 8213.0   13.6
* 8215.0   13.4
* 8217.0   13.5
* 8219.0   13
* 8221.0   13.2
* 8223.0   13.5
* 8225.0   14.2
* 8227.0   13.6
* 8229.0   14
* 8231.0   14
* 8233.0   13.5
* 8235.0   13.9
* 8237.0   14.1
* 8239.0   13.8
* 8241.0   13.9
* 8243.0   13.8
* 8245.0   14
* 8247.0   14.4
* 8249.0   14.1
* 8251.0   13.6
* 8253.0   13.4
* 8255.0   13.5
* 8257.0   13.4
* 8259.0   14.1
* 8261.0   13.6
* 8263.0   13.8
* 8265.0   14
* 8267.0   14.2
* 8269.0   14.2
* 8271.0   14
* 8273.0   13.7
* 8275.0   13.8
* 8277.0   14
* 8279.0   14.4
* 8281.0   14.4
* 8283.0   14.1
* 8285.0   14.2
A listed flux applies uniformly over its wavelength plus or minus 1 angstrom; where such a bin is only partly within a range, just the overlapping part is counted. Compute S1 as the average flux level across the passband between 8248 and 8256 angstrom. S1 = 13.6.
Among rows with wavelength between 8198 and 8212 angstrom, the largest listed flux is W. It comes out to 13.8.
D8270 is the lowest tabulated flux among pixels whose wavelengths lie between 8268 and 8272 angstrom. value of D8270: 14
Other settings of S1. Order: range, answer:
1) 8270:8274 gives 13.8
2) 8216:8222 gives 13.2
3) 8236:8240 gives 13.9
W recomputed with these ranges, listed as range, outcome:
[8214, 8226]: 14.2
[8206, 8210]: 13.5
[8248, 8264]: 14.1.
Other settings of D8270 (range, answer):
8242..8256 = 13.4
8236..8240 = 13.8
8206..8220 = 13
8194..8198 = 7.8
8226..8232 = 13.6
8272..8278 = 13.7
